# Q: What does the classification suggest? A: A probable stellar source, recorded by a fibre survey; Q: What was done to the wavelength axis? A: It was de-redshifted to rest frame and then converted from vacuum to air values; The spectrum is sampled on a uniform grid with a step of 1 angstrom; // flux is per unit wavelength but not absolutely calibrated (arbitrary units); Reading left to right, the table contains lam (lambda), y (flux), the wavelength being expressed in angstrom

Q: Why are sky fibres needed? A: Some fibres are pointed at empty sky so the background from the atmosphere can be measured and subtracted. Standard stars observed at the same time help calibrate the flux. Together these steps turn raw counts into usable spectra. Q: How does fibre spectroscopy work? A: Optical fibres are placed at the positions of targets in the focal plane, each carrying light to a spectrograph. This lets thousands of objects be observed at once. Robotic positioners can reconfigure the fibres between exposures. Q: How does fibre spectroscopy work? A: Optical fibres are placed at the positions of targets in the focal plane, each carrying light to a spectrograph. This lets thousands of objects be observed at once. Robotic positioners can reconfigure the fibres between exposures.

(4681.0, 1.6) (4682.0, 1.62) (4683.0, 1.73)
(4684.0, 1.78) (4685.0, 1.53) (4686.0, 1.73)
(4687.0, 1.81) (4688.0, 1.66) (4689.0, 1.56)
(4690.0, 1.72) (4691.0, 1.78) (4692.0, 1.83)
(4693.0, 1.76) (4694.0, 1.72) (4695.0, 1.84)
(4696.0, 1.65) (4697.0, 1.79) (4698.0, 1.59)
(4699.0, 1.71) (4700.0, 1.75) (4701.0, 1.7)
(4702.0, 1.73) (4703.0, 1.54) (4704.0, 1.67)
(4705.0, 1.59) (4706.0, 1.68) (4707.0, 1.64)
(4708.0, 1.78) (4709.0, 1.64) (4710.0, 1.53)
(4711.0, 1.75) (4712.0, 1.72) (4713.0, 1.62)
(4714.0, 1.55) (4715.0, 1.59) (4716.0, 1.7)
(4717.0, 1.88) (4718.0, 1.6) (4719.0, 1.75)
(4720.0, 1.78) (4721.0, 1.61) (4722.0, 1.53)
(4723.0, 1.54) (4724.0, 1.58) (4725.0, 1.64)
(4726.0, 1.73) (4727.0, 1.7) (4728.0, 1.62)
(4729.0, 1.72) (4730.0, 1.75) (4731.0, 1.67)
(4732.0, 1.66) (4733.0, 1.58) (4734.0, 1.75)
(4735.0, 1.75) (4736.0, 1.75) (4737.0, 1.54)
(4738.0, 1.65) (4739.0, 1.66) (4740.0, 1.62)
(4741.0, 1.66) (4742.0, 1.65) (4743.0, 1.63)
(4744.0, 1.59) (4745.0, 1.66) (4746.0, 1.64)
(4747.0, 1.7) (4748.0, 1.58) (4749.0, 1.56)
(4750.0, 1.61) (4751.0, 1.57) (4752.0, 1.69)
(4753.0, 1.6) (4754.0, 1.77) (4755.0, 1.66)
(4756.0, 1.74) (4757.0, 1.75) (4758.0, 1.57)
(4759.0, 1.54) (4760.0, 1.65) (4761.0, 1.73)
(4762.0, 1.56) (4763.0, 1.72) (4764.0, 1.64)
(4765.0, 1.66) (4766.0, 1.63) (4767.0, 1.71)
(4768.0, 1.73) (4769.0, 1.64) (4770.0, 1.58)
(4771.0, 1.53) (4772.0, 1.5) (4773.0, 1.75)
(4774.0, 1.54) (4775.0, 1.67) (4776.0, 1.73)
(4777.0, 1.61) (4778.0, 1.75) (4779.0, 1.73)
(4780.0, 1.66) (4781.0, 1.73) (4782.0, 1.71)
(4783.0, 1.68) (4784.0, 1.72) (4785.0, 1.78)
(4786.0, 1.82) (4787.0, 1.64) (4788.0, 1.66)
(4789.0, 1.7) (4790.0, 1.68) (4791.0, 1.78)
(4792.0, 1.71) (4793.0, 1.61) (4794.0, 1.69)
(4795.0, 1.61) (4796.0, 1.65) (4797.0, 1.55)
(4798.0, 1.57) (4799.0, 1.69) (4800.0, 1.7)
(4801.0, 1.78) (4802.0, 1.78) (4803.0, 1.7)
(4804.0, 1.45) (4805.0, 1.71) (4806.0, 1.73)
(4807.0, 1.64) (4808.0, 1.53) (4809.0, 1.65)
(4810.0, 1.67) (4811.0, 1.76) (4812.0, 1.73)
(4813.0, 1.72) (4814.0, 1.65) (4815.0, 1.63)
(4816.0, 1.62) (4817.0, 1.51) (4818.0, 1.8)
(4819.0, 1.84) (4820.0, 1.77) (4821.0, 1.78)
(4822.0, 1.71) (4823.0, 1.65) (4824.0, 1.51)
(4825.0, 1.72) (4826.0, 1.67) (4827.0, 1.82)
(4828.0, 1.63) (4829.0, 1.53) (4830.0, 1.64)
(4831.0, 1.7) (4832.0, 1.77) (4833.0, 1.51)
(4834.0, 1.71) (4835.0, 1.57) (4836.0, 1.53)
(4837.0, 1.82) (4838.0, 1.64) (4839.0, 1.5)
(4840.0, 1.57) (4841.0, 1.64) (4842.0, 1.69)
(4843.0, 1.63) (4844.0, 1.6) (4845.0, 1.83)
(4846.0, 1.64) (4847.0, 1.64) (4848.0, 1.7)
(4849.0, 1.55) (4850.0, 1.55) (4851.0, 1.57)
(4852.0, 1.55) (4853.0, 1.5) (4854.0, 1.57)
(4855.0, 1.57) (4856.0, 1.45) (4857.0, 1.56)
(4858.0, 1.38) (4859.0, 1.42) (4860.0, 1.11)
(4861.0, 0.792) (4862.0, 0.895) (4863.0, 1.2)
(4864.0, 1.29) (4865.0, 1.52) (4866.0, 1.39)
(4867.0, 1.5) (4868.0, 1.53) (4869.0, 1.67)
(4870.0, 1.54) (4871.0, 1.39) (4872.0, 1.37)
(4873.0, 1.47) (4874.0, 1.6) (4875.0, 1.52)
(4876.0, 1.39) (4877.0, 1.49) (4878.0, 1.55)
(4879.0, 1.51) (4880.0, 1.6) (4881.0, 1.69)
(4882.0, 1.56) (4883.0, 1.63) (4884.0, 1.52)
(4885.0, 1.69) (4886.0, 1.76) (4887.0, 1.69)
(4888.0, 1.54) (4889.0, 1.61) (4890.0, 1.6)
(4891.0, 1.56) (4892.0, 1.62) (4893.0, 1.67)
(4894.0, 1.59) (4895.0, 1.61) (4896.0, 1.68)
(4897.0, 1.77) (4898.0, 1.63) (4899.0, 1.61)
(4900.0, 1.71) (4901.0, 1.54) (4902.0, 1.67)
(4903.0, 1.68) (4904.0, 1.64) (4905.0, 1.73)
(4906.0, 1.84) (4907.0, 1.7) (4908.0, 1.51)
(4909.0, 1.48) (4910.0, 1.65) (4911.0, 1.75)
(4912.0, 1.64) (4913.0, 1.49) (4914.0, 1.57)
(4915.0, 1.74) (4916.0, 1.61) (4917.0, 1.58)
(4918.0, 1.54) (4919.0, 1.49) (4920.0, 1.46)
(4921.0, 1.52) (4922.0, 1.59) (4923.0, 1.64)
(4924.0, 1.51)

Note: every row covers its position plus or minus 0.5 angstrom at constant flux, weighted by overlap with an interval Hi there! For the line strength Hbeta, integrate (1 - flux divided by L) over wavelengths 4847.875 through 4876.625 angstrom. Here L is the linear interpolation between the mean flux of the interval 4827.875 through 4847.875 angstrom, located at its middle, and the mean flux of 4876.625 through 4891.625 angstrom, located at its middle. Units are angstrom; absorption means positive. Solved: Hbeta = 3.4 angstrom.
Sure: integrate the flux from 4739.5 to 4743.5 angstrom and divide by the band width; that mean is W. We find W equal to 1.64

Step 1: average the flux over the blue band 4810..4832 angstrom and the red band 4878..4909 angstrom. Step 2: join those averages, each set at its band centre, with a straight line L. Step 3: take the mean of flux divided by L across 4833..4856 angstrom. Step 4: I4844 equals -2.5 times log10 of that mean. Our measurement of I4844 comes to 0.039 mag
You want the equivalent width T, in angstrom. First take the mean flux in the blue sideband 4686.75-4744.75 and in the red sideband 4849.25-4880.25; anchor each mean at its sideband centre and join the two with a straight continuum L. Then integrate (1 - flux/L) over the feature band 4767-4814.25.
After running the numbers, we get -3.6 angstrom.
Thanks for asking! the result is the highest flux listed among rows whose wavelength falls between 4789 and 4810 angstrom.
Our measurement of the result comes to 1.78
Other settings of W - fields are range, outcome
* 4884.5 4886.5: 1.73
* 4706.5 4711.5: 1.67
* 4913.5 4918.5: 1.61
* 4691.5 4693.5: 1.79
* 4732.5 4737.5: 1.67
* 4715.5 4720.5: 1.74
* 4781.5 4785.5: 1.72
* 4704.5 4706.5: 1.64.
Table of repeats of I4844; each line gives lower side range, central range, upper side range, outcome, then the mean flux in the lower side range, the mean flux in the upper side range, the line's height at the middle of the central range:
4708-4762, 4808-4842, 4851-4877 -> -0.123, 1.66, 1.41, 1.49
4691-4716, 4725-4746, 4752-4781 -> 0.003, 1.68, 1.66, 1.67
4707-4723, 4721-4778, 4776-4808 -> 0.017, 1.66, 1.68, 1.67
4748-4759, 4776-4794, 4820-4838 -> -0.033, 1.64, 1.67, 1.65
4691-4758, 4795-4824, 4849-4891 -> -0.076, 1.67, 1.48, 1.56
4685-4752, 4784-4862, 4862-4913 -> -0.009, 1.67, 1.57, 1.61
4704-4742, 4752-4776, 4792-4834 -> 0.011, 1.66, 1.67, 1.67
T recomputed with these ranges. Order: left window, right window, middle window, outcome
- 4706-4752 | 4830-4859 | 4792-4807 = -0.3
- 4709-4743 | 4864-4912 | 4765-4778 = 0.0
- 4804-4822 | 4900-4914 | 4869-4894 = 1.3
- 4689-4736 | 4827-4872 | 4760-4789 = -1.1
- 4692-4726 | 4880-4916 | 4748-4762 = 0.2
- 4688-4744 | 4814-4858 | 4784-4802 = -0.4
